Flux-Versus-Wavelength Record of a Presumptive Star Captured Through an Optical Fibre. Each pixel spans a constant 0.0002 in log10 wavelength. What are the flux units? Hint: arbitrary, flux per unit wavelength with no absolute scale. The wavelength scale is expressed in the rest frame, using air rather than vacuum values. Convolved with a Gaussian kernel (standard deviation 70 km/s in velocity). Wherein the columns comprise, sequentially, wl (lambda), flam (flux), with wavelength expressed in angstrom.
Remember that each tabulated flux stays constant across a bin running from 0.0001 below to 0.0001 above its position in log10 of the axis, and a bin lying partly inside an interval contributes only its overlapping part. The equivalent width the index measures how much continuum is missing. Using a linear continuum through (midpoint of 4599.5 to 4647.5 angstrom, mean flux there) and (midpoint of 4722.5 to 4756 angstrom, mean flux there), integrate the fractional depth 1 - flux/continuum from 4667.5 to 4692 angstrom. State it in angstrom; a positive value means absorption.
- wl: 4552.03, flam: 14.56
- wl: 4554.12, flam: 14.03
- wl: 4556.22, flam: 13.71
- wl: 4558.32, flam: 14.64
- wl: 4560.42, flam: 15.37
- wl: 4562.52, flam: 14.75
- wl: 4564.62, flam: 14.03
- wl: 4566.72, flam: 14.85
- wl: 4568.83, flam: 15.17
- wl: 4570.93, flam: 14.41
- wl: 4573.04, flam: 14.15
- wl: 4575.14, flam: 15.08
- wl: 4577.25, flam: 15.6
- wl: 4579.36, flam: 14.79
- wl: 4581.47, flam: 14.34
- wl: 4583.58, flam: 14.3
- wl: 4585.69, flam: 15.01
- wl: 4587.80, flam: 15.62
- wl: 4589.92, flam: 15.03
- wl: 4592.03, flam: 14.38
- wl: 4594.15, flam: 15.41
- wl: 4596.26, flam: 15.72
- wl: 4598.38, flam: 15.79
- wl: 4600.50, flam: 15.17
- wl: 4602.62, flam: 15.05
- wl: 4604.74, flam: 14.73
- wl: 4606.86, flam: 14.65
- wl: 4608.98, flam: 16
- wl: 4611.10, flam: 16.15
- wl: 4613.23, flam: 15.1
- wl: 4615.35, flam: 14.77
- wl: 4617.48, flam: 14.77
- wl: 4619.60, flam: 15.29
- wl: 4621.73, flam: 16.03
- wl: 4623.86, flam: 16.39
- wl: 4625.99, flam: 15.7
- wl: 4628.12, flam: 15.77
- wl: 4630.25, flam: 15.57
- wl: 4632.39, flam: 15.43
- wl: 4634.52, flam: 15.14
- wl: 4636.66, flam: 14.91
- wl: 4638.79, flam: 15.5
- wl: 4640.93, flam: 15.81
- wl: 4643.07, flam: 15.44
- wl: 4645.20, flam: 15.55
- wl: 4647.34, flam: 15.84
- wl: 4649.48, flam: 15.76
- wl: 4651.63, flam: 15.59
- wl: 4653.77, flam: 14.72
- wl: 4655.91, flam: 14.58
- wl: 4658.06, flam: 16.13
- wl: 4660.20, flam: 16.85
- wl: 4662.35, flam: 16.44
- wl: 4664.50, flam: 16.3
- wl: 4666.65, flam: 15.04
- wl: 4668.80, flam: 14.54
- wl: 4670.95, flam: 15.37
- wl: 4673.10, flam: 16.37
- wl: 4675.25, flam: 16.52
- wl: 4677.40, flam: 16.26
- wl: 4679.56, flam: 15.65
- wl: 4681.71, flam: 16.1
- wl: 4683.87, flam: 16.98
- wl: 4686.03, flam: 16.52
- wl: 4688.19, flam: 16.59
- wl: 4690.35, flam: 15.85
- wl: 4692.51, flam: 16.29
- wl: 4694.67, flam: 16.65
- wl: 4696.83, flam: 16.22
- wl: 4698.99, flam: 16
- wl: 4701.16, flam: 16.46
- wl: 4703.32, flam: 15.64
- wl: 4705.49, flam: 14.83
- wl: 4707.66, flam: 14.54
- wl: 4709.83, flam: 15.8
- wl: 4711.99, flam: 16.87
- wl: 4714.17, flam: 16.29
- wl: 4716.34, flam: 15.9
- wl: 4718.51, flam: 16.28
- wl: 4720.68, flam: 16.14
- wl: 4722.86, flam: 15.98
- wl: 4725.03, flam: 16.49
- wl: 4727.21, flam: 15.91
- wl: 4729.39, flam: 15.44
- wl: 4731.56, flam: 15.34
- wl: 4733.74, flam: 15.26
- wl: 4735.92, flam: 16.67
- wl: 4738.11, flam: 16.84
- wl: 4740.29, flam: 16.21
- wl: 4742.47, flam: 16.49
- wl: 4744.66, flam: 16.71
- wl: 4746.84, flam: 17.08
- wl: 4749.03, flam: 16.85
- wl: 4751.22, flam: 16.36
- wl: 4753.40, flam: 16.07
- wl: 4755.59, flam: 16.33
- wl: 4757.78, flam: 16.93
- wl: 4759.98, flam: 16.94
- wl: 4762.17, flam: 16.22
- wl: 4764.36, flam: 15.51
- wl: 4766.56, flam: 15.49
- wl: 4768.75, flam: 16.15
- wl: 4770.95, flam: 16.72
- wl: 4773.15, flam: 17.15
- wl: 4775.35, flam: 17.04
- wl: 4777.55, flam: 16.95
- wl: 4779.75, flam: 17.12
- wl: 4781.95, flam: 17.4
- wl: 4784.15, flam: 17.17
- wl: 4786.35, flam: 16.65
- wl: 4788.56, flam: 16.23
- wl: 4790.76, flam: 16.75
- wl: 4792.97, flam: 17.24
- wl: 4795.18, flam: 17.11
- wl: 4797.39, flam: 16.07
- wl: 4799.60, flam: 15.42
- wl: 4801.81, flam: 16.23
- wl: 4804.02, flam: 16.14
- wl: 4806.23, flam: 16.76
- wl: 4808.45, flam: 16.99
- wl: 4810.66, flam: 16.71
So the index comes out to -0.4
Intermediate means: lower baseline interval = 15.4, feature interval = 16.1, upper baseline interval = 16.3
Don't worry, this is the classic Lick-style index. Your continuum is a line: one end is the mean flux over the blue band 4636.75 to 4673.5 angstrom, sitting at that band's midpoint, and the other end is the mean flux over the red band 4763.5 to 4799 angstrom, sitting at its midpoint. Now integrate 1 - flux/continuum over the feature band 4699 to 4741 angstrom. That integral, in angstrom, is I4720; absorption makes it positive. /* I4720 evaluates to 0.5 angstrom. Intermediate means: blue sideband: 15.6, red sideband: 16.7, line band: 15.9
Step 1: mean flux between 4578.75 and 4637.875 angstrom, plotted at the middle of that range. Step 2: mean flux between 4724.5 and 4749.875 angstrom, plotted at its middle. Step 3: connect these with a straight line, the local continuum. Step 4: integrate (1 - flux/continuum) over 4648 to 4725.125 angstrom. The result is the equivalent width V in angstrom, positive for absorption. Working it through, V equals -0.4 angstrom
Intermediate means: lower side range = 15.3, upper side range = 16.3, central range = 16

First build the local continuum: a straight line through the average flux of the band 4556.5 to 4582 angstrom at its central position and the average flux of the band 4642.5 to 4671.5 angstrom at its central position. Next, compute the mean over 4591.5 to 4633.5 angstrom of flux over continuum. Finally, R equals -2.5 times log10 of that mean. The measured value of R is -0.018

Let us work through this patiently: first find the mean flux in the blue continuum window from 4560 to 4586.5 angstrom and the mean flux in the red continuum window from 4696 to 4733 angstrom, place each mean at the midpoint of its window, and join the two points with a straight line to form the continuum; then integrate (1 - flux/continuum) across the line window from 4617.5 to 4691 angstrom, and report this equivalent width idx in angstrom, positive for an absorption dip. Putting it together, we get -1.8 angstrom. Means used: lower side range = 14.7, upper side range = 15.9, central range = 15.8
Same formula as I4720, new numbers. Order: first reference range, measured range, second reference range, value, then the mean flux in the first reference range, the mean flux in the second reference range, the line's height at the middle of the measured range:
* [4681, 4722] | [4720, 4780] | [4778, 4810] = 0.14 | 16.1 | 16.7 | 16.4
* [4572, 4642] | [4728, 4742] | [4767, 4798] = 0.35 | 15.2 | 16.8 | 16.4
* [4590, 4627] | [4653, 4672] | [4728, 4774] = 0.18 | 15.4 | 16.3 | 15.7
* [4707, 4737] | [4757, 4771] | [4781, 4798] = 0.23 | 15.9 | 16.8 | 16.5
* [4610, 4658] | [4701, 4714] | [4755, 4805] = 0.28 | 15.5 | 16.6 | 16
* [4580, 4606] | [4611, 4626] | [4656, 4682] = -0.14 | 15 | 15.9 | 15.3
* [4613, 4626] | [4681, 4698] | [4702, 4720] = -0.75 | 15.4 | 15.8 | 15.7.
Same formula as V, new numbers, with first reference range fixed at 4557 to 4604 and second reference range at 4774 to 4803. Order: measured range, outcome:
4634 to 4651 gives -0.05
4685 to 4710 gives -0.02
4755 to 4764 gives -0.03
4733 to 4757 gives -0.17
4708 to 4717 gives -0.01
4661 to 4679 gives -0.19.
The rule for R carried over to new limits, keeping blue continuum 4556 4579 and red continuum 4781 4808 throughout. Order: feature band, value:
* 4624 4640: -0.02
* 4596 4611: -0.02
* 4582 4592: 0.00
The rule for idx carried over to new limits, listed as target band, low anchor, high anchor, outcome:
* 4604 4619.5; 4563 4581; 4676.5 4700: 0.09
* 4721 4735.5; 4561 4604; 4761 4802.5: 0.29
